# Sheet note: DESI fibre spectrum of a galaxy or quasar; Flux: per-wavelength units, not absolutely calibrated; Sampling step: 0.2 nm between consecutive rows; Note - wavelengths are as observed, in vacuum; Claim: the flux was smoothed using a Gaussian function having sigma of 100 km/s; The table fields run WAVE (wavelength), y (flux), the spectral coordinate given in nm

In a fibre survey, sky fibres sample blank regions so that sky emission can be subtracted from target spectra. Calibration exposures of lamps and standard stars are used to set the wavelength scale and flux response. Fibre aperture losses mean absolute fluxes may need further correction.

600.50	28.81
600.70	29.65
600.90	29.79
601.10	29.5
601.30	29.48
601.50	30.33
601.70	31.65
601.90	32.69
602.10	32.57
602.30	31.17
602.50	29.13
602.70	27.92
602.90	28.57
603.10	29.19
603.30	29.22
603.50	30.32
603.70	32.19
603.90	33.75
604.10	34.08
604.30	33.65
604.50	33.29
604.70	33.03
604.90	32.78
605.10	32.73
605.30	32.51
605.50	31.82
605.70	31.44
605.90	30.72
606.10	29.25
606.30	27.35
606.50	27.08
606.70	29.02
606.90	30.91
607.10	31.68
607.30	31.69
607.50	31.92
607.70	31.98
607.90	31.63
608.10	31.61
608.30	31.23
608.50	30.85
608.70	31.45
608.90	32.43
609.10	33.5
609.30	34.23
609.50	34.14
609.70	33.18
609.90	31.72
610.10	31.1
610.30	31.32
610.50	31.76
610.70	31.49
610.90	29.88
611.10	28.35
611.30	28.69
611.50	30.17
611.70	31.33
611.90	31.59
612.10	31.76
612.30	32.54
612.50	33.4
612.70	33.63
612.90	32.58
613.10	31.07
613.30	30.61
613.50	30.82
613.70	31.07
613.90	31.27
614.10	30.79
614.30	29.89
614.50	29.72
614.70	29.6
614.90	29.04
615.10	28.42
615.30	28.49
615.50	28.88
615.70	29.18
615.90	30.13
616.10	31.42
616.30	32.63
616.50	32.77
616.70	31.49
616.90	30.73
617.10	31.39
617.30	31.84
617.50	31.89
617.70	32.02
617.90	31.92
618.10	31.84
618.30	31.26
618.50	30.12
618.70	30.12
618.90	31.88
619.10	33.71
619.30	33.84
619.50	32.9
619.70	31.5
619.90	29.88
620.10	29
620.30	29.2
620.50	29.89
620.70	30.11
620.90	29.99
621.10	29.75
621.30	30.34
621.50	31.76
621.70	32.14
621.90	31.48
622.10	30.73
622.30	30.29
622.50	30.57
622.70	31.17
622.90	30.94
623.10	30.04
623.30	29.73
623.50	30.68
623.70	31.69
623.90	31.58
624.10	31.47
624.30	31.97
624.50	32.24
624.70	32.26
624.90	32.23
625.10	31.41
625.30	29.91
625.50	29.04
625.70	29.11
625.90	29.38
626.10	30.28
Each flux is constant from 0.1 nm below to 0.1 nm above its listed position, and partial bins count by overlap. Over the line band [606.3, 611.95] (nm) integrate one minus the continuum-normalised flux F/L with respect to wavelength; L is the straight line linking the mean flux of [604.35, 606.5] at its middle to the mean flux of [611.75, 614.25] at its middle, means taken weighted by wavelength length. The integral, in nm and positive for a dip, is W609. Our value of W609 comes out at 0.06 nm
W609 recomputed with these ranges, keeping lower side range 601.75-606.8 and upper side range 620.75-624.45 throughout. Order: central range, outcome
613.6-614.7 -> 0.02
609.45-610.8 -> -0.05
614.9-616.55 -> 0.05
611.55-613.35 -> -0.06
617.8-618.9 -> -0.01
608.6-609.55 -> -0.06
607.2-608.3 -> -0.03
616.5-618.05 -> -0.04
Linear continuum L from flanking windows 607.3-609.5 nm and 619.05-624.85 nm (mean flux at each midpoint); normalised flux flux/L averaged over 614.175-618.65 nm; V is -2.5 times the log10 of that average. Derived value 0.03 mag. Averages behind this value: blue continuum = 32.2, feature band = 30.7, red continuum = 31.1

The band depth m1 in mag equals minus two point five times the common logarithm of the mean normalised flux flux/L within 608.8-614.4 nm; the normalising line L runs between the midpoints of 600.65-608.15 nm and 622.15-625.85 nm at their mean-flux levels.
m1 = -0.02 mag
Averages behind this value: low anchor 31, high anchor 30.9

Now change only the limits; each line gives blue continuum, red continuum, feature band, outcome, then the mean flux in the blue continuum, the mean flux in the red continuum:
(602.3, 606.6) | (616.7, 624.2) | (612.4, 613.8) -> -0.03 mag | 31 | 31.1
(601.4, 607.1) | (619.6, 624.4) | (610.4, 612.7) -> -0.01 mag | 31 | 30.7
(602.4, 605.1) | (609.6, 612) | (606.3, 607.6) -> 0.04 mag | 31.4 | 30.9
